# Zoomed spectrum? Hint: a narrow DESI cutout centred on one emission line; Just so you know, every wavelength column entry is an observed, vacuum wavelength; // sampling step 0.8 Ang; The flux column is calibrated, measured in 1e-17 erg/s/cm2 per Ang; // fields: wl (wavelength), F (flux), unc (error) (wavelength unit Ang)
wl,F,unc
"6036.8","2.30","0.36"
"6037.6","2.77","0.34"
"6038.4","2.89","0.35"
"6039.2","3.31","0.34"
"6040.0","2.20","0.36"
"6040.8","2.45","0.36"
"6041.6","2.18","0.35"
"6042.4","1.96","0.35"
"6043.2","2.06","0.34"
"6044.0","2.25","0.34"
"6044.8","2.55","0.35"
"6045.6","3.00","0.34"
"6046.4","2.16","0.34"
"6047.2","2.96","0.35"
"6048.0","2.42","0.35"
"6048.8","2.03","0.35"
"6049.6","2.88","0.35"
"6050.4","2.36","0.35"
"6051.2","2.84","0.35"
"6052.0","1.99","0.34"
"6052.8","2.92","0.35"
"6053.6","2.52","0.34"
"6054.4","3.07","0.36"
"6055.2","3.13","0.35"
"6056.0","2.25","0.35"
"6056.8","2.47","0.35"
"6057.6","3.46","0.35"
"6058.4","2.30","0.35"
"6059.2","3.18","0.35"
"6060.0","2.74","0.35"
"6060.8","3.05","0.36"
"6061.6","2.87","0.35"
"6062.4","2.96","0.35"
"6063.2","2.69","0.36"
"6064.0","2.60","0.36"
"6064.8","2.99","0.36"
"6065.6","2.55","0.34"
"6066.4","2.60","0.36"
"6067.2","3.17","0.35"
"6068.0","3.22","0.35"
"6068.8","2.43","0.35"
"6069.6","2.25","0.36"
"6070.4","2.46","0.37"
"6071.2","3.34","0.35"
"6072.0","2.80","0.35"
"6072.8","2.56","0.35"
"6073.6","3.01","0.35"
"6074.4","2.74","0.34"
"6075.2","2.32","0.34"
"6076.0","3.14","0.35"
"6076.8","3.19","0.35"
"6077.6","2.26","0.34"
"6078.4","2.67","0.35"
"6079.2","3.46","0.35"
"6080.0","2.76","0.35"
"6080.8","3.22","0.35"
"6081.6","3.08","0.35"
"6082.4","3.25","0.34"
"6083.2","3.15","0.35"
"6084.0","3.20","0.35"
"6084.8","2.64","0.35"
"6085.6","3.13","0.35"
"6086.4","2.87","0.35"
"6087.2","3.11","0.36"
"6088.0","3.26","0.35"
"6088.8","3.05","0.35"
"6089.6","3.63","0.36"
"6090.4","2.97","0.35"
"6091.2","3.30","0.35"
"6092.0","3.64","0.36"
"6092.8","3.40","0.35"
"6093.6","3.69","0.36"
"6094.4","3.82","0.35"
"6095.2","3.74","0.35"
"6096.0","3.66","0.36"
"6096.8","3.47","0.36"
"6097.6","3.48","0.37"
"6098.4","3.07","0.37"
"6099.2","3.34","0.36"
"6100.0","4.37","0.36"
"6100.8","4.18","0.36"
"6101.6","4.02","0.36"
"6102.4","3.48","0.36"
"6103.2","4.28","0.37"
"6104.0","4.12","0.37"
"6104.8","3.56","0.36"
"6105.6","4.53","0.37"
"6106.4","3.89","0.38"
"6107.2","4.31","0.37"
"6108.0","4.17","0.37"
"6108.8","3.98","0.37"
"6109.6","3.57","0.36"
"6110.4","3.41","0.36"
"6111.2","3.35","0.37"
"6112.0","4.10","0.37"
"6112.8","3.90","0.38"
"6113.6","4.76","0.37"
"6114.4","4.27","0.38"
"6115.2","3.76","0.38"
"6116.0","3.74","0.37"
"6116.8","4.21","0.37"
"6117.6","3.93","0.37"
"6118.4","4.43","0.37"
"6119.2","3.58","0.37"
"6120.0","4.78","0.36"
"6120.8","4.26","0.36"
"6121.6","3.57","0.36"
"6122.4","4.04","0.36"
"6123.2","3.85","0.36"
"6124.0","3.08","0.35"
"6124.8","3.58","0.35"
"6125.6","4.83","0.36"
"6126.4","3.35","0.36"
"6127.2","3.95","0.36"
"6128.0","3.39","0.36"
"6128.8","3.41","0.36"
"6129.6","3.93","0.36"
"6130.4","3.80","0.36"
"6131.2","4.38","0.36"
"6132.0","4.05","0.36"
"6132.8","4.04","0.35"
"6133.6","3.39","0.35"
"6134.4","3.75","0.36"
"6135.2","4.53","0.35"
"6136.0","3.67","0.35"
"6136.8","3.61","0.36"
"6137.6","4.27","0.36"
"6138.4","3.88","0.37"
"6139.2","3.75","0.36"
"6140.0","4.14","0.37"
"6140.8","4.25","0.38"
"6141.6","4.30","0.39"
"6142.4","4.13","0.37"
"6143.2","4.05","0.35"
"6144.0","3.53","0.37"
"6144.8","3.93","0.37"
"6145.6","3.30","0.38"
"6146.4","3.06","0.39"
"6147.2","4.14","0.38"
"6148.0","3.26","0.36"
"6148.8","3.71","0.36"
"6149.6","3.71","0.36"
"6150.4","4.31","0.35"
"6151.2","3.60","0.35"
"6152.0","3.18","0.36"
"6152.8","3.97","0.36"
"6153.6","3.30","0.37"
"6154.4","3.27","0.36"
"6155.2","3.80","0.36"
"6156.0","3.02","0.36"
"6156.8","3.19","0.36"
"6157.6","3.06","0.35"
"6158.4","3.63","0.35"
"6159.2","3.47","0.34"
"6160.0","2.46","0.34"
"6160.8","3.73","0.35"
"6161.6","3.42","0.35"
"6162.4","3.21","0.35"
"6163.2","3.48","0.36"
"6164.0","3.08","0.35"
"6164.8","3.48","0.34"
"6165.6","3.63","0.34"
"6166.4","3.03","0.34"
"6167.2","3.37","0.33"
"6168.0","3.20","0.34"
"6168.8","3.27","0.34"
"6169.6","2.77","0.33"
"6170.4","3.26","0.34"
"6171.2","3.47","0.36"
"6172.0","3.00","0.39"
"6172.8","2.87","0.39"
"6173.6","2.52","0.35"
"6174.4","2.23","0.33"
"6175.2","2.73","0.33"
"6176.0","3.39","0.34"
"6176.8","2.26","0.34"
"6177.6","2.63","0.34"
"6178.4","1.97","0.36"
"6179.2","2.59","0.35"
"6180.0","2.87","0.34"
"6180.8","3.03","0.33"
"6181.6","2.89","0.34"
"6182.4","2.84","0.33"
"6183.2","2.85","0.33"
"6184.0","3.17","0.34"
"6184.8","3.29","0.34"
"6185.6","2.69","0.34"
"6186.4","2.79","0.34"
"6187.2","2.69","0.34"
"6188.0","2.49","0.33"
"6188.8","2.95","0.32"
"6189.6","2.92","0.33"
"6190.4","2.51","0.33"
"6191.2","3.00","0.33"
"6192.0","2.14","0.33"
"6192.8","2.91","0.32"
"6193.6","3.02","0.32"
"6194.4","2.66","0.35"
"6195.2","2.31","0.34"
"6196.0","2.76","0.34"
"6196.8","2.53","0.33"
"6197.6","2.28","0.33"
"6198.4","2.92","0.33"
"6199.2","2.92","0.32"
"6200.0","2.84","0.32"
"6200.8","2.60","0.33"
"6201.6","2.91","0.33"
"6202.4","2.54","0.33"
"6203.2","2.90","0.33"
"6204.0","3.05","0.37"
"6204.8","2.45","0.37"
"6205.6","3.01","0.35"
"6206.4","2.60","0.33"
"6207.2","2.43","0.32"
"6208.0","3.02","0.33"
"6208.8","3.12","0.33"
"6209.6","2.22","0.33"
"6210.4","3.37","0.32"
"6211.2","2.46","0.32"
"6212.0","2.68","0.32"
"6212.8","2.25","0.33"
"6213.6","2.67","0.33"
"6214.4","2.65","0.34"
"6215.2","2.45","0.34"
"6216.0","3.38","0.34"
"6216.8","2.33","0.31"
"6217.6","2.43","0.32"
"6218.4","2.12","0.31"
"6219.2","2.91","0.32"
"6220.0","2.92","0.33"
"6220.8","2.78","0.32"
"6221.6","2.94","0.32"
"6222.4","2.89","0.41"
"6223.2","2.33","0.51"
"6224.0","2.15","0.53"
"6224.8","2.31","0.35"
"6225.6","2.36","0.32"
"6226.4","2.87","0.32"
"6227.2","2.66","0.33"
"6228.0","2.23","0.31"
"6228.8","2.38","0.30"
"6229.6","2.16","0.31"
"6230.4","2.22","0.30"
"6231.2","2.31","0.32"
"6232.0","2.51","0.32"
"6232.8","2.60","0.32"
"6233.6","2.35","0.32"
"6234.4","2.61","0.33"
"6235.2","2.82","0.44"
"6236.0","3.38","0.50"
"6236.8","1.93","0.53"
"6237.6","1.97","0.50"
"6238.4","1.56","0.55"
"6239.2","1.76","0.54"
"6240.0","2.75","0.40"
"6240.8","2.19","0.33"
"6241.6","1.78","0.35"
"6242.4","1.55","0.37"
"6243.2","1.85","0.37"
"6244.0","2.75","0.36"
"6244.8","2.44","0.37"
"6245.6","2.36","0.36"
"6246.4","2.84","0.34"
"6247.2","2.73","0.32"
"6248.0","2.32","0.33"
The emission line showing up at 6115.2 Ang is Mg II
